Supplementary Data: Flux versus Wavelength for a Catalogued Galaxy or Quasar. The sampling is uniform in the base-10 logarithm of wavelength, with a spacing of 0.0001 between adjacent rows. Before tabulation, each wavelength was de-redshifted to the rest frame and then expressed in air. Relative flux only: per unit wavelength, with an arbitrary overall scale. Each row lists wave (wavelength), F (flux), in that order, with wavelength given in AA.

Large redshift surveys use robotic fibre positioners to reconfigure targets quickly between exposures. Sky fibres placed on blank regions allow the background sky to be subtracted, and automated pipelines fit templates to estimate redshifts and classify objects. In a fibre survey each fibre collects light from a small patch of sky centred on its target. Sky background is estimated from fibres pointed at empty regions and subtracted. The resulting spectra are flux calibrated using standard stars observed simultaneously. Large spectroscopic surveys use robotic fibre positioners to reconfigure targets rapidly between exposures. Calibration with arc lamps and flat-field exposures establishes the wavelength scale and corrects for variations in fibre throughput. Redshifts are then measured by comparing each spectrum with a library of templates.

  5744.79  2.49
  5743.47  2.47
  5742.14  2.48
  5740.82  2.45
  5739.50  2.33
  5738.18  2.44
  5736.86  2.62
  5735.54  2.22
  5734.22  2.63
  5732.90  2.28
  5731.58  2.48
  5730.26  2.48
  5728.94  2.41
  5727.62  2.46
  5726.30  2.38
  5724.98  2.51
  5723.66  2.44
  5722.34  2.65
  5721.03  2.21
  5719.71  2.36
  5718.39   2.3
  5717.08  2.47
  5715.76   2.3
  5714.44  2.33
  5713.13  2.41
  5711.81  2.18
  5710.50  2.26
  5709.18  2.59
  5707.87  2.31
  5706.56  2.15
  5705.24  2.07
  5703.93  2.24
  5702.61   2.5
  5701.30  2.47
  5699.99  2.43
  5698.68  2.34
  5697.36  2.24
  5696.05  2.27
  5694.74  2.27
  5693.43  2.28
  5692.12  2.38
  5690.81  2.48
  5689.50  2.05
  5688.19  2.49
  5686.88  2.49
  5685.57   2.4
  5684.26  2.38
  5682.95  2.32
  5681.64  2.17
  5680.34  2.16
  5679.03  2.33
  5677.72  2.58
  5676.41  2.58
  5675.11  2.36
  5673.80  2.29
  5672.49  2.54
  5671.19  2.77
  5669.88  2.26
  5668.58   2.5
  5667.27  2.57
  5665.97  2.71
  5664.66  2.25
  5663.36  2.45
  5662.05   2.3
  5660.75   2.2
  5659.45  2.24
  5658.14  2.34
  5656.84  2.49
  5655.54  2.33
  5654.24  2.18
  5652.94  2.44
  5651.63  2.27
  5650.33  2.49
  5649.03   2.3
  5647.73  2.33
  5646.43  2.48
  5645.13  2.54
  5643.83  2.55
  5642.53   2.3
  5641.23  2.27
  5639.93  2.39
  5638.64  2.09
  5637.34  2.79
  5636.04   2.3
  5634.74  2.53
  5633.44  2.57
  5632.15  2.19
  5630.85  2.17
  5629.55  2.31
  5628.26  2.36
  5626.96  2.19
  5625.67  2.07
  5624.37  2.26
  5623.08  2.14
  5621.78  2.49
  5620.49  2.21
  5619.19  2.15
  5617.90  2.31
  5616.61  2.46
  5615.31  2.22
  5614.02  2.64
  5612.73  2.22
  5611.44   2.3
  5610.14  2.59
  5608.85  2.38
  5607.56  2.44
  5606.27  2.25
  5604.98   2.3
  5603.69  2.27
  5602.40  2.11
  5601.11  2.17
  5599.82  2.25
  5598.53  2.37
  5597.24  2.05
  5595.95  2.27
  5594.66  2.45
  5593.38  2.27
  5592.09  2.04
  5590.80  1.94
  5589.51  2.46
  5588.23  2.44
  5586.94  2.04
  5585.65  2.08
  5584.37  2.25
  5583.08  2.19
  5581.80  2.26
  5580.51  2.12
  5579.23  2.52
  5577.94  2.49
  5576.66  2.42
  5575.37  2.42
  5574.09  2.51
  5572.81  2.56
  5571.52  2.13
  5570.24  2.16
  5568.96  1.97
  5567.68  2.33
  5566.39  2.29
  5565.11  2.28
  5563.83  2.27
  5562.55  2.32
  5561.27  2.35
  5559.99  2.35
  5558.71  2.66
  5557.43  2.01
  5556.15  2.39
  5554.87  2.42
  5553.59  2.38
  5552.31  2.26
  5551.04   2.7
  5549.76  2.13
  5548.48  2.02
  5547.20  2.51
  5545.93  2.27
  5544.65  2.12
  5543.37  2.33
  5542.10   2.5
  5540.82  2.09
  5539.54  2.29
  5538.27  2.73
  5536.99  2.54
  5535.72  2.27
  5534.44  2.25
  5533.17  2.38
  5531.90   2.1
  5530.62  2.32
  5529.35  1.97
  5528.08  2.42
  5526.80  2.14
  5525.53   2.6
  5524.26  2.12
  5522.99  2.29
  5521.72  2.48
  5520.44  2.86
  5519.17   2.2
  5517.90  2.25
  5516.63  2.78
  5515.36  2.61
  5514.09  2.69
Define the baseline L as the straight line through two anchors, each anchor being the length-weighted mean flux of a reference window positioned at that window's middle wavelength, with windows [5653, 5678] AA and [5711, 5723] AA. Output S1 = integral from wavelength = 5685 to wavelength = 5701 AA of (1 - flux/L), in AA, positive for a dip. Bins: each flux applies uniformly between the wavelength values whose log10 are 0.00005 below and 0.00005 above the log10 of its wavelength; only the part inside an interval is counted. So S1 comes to 0.3 AA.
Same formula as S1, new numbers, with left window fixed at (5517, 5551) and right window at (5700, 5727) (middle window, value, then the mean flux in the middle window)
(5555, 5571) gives 0.3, 2.29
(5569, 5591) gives 0.4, 2.29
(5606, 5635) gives 0.2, 2.32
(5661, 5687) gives -0.7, 2.42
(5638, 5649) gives -0.1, 2.37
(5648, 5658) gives 0.0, 2.36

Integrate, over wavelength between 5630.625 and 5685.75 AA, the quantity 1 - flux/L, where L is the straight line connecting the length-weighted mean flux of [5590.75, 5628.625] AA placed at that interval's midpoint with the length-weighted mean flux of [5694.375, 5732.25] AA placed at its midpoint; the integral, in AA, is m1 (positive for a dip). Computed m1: -1.7 AA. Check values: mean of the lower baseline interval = 2.28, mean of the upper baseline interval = 2.36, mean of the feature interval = 2.39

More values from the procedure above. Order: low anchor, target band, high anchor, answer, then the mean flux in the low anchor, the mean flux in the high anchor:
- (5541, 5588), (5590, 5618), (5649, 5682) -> 0.6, 2.3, 2.39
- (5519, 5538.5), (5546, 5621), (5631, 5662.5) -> 1.9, 2.35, 2.37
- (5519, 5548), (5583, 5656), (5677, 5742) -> 1.4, 2.34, 2.37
